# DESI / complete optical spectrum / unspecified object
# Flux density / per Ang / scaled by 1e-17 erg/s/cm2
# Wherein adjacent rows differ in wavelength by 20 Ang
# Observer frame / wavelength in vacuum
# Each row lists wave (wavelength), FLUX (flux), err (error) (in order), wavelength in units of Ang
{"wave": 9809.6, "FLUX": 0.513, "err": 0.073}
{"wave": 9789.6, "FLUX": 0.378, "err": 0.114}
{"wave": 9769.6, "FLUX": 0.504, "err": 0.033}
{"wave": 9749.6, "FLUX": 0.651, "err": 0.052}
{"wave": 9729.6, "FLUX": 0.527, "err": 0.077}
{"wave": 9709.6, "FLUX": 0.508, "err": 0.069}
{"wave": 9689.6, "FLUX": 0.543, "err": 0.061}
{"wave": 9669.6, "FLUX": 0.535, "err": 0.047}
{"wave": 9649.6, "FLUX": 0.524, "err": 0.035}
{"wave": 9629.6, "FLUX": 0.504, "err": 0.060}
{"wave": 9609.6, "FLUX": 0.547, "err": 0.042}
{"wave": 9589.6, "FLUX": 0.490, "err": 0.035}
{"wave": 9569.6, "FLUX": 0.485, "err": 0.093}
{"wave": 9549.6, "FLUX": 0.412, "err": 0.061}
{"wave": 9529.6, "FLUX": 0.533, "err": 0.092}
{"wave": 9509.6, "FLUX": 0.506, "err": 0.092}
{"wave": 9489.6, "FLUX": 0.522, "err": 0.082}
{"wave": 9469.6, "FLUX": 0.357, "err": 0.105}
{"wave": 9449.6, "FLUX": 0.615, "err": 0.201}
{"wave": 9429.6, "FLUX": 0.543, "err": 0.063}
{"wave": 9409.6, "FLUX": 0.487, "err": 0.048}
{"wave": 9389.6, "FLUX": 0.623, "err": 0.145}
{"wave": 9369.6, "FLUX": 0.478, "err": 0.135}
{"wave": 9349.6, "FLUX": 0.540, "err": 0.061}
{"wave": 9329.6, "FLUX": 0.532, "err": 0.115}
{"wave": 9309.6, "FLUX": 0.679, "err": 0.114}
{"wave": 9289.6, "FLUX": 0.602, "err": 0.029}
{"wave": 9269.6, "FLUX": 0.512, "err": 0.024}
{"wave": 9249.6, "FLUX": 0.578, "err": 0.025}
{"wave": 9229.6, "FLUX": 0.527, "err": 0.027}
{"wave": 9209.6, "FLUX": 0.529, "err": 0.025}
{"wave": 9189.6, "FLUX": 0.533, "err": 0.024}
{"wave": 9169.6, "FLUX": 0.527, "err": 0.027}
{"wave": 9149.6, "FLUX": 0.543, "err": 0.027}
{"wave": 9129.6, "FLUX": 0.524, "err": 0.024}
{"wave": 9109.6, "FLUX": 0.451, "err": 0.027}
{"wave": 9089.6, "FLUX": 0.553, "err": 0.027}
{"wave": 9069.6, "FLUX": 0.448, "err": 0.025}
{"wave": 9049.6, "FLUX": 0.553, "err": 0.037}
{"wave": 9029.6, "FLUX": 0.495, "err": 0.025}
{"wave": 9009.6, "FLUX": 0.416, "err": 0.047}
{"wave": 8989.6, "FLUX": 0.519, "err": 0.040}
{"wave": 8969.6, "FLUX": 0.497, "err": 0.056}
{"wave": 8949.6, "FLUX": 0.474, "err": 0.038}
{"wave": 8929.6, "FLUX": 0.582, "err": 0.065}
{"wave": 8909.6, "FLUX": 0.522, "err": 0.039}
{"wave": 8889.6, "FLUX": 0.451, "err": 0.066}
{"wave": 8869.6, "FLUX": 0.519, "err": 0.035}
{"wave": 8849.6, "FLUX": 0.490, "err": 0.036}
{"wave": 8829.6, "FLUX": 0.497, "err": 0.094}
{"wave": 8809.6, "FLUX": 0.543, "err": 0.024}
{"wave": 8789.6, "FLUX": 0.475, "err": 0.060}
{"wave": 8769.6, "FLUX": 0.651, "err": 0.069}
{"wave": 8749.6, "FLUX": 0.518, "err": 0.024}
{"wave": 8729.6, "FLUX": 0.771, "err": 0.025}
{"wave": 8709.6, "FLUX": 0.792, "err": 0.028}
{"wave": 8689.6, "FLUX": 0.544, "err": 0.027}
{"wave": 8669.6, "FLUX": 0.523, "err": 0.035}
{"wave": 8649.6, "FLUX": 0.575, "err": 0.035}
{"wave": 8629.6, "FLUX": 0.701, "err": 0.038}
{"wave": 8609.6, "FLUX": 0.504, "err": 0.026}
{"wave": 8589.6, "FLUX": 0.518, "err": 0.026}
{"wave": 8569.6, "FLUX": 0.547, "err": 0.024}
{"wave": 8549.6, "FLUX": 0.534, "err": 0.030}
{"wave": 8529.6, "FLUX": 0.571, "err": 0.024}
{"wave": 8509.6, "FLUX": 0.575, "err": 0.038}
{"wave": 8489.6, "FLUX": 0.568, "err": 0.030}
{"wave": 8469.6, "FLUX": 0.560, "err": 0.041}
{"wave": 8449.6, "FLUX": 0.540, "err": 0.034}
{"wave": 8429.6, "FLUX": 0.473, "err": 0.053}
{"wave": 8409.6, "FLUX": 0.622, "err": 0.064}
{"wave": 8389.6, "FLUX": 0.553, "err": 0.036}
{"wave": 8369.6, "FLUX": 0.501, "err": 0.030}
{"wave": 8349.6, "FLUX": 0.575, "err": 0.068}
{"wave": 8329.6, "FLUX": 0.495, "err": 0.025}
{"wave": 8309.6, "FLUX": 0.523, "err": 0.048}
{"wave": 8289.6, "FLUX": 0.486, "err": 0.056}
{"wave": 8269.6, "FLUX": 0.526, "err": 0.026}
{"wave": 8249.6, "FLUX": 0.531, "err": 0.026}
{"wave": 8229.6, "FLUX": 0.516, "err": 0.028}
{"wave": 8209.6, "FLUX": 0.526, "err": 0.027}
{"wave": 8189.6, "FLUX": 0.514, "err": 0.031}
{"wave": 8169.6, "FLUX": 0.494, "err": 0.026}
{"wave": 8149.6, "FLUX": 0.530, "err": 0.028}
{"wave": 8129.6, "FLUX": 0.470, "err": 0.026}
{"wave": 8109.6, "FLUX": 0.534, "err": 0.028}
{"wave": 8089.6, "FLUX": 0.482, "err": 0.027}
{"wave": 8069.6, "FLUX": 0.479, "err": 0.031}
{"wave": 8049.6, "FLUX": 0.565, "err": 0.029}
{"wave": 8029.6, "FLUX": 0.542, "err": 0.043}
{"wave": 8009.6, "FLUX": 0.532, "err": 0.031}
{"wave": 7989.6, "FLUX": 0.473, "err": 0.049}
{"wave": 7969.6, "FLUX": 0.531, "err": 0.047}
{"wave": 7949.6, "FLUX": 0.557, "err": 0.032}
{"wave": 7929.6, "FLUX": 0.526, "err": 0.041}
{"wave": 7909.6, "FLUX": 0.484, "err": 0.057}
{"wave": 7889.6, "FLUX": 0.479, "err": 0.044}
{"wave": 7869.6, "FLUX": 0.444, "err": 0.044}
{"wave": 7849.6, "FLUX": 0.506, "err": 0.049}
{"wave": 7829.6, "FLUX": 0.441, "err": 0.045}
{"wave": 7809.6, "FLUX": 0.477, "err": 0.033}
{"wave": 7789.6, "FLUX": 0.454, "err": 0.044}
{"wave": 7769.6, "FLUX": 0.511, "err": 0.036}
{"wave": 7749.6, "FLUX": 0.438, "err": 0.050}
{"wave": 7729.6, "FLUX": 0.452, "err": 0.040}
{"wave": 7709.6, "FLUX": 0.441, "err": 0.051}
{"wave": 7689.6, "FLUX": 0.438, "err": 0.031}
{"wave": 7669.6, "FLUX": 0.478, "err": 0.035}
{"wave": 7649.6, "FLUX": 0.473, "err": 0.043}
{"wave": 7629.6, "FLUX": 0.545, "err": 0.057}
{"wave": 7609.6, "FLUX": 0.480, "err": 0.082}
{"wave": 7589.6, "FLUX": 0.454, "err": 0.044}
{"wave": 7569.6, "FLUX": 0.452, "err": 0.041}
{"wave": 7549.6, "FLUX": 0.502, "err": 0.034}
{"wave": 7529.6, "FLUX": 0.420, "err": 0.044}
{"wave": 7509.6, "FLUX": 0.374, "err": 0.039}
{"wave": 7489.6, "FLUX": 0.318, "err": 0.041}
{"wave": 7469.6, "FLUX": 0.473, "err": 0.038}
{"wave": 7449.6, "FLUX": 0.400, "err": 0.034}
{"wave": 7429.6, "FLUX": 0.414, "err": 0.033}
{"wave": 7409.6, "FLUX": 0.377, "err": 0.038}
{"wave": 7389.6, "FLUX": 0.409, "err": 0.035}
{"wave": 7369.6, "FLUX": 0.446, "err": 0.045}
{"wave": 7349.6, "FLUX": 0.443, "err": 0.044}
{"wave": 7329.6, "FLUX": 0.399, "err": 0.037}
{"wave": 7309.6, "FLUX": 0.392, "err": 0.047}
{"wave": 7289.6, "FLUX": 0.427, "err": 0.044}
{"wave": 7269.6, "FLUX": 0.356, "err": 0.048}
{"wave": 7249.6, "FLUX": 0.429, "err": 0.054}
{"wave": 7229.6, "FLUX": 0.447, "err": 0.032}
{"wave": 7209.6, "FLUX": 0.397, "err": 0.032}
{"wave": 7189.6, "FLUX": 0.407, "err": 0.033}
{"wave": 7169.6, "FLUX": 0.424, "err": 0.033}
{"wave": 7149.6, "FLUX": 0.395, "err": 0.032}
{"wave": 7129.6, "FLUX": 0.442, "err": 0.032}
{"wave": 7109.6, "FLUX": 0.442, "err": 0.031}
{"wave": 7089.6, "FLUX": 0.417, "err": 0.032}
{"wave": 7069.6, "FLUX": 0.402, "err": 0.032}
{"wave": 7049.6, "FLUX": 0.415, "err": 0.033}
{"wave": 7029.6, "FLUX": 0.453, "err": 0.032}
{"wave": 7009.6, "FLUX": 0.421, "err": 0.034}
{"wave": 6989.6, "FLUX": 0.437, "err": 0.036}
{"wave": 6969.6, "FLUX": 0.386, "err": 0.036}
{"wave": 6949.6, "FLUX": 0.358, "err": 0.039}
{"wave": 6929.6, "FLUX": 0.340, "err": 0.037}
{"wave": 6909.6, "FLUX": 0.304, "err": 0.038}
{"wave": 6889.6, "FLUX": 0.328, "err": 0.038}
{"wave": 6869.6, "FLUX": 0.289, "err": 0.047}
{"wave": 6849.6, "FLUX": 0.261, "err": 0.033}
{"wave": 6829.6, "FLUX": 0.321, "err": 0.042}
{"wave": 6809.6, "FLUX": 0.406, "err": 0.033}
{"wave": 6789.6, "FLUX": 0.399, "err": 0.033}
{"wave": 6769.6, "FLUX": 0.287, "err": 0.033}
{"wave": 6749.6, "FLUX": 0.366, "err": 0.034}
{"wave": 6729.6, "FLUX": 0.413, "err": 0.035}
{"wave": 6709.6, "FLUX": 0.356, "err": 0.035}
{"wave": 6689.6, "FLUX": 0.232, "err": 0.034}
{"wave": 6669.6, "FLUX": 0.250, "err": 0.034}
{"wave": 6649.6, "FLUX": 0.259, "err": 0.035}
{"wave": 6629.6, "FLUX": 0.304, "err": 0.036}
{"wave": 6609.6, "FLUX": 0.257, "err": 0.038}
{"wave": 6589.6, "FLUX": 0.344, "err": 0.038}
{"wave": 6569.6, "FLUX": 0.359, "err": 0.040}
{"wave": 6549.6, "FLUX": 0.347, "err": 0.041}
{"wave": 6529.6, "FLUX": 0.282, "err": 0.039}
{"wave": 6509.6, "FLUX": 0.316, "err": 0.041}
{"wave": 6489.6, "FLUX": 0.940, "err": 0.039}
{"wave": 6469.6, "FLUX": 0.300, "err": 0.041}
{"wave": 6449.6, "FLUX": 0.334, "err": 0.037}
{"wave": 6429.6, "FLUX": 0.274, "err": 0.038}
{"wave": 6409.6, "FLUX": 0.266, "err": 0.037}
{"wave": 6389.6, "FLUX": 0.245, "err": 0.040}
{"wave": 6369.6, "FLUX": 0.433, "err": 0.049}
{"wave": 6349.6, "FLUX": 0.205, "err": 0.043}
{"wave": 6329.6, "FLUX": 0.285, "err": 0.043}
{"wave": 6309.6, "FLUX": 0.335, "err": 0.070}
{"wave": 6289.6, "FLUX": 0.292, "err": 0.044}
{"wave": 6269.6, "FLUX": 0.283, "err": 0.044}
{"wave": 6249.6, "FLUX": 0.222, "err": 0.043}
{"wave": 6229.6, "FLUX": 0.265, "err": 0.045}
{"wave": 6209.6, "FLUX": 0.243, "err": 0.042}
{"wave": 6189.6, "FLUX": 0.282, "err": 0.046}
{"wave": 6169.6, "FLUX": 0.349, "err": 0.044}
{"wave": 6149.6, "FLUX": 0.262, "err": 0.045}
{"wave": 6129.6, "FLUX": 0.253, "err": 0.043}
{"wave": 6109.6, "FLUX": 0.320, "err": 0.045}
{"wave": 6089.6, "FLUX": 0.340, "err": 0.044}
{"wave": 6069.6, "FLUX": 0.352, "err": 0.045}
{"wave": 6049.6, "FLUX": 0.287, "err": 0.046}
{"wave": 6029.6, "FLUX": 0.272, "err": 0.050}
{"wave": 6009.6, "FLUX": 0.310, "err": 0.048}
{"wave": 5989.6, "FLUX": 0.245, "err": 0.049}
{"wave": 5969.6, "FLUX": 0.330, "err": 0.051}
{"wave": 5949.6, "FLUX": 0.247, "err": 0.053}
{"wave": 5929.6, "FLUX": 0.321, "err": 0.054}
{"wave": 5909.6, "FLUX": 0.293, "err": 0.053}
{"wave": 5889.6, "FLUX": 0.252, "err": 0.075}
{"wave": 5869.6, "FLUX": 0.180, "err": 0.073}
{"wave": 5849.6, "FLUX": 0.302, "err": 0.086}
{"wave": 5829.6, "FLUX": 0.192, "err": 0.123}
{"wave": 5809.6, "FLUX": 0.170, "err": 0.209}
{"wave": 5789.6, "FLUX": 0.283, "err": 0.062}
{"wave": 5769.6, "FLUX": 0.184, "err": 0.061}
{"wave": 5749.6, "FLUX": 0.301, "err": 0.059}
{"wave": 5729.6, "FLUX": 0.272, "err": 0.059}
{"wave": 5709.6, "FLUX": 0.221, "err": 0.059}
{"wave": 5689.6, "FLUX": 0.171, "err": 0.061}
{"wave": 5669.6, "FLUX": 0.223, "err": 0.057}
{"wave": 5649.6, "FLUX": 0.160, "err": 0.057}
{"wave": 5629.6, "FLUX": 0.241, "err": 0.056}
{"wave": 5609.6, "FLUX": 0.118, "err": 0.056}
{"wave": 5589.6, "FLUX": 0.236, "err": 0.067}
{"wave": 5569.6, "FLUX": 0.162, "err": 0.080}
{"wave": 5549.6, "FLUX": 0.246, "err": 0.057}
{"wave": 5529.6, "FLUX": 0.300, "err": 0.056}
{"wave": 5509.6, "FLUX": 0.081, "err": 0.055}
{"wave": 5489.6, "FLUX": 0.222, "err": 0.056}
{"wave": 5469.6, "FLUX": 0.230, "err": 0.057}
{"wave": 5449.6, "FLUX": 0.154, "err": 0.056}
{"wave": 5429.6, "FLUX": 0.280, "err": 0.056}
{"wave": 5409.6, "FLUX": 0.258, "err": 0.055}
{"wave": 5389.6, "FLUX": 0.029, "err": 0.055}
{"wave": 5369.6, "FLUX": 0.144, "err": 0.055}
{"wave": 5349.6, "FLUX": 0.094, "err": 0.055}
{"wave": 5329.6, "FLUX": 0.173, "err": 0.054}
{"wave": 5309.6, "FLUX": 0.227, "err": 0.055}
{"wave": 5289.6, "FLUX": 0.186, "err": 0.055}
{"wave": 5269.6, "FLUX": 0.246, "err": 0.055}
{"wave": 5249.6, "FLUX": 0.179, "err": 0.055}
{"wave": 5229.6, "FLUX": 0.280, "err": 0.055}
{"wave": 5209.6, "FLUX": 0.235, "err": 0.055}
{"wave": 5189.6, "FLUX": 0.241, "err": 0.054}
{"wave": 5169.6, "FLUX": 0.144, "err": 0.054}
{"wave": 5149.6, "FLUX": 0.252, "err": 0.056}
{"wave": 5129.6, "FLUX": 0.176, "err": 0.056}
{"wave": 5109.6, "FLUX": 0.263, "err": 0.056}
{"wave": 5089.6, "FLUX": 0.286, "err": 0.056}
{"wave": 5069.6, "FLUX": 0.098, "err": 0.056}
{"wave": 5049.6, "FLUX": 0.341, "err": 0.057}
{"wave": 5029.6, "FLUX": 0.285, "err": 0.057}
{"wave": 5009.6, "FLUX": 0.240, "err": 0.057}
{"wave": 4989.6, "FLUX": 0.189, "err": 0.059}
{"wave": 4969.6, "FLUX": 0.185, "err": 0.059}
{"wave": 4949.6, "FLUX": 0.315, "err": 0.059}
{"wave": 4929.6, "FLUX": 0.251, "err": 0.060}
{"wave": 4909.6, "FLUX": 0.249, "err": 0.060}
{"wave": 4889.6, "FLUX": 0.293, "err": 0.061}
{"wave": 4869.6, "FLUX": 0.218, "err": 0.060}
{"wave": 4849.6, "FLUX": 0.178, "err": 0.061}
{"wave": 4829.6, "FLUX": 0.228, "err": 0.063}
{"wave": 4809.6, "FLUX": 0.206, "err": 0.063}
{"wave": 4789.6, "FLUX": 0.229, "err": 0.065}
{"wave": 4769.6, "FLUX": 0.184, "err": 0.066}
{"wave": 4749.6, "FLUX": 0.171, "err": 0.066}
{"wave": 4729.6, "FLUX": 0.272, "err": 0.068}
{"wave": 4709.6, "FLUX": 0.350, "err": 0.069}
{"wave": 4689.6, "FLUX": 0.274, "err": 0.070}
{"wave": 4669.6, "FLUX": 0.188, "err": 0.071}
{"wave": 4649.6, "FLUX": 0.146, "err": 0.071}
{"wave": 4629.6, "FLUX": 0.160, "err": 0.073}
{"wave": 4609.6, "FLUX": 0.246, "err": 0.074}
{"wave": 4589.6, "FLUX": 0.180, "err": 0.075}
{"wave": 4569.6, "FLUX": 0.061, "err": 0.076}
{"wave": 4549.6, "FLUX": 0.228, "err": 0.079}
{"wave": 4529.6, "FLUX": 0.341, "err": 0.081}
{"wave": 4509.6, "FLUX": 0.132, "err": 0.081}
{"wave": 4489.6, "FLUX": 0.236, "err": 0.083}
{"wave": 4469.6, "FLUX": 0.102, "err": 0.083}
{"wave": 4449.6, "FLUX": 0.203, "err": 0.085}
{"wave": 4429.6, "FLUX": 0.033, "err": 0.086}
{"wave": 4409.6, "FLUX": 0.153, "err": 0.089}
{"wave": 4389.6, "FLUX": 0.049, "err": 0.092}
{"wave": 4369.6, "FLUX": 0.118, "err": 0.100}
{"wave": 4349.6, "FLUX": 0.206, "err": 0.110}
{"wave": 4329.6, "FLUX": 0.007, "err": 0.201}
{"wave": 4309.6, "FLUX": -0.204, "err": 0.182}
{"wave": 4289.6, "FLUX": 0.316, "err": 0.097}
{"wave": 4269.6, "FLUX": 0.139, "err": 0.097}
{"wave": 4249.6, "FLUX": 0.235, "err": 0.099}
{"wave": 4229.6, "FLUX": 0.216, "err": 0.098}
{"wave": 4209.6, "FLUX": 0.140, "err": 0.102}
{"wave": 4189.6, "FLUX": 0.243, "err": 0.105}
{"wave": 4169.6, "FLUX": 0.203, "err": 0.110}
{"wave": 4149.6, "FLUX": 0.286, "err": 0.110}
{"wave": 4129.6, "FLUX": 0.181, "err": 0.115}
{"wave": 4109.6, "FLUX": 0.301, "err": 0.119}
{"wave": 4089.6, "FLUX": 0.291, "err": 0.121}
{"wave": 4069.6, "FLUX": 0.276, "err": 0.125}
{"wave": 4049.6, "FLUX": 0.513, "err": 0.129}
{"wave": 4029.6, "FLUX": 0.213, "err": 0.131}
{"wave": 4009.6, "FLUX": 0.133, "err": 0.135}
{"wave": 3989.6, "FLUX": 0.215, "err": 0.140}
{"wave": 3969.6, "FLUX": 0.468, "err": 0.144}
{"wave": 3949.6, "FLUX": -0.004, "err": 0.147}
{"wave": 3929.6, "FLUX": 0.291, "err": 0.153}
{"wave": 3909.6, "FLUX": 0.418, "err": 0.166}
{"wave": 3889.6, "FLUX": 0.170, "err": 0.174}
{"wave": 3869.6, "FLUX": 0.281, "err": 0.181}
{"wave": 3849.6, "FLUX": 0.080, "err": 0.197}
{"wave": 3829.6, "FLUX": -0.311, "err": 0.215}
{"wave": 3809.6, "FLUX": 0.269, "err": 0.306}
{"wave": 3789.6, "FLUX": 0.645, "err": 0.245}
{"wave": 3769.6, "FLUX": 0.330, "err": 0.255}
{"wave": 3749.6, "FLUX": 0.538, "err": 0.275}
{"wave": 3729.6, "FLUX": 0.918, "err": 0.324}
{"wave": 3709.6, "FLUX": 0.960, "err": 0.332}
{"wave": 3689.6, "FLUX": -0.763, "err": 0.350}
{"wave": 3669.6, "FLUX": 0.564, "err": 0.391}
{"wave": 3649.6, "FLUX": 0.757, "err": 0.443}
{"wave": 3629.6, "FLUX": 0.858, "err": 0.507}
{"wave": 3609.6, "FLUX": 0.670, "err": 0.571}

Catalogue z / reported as 0.741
